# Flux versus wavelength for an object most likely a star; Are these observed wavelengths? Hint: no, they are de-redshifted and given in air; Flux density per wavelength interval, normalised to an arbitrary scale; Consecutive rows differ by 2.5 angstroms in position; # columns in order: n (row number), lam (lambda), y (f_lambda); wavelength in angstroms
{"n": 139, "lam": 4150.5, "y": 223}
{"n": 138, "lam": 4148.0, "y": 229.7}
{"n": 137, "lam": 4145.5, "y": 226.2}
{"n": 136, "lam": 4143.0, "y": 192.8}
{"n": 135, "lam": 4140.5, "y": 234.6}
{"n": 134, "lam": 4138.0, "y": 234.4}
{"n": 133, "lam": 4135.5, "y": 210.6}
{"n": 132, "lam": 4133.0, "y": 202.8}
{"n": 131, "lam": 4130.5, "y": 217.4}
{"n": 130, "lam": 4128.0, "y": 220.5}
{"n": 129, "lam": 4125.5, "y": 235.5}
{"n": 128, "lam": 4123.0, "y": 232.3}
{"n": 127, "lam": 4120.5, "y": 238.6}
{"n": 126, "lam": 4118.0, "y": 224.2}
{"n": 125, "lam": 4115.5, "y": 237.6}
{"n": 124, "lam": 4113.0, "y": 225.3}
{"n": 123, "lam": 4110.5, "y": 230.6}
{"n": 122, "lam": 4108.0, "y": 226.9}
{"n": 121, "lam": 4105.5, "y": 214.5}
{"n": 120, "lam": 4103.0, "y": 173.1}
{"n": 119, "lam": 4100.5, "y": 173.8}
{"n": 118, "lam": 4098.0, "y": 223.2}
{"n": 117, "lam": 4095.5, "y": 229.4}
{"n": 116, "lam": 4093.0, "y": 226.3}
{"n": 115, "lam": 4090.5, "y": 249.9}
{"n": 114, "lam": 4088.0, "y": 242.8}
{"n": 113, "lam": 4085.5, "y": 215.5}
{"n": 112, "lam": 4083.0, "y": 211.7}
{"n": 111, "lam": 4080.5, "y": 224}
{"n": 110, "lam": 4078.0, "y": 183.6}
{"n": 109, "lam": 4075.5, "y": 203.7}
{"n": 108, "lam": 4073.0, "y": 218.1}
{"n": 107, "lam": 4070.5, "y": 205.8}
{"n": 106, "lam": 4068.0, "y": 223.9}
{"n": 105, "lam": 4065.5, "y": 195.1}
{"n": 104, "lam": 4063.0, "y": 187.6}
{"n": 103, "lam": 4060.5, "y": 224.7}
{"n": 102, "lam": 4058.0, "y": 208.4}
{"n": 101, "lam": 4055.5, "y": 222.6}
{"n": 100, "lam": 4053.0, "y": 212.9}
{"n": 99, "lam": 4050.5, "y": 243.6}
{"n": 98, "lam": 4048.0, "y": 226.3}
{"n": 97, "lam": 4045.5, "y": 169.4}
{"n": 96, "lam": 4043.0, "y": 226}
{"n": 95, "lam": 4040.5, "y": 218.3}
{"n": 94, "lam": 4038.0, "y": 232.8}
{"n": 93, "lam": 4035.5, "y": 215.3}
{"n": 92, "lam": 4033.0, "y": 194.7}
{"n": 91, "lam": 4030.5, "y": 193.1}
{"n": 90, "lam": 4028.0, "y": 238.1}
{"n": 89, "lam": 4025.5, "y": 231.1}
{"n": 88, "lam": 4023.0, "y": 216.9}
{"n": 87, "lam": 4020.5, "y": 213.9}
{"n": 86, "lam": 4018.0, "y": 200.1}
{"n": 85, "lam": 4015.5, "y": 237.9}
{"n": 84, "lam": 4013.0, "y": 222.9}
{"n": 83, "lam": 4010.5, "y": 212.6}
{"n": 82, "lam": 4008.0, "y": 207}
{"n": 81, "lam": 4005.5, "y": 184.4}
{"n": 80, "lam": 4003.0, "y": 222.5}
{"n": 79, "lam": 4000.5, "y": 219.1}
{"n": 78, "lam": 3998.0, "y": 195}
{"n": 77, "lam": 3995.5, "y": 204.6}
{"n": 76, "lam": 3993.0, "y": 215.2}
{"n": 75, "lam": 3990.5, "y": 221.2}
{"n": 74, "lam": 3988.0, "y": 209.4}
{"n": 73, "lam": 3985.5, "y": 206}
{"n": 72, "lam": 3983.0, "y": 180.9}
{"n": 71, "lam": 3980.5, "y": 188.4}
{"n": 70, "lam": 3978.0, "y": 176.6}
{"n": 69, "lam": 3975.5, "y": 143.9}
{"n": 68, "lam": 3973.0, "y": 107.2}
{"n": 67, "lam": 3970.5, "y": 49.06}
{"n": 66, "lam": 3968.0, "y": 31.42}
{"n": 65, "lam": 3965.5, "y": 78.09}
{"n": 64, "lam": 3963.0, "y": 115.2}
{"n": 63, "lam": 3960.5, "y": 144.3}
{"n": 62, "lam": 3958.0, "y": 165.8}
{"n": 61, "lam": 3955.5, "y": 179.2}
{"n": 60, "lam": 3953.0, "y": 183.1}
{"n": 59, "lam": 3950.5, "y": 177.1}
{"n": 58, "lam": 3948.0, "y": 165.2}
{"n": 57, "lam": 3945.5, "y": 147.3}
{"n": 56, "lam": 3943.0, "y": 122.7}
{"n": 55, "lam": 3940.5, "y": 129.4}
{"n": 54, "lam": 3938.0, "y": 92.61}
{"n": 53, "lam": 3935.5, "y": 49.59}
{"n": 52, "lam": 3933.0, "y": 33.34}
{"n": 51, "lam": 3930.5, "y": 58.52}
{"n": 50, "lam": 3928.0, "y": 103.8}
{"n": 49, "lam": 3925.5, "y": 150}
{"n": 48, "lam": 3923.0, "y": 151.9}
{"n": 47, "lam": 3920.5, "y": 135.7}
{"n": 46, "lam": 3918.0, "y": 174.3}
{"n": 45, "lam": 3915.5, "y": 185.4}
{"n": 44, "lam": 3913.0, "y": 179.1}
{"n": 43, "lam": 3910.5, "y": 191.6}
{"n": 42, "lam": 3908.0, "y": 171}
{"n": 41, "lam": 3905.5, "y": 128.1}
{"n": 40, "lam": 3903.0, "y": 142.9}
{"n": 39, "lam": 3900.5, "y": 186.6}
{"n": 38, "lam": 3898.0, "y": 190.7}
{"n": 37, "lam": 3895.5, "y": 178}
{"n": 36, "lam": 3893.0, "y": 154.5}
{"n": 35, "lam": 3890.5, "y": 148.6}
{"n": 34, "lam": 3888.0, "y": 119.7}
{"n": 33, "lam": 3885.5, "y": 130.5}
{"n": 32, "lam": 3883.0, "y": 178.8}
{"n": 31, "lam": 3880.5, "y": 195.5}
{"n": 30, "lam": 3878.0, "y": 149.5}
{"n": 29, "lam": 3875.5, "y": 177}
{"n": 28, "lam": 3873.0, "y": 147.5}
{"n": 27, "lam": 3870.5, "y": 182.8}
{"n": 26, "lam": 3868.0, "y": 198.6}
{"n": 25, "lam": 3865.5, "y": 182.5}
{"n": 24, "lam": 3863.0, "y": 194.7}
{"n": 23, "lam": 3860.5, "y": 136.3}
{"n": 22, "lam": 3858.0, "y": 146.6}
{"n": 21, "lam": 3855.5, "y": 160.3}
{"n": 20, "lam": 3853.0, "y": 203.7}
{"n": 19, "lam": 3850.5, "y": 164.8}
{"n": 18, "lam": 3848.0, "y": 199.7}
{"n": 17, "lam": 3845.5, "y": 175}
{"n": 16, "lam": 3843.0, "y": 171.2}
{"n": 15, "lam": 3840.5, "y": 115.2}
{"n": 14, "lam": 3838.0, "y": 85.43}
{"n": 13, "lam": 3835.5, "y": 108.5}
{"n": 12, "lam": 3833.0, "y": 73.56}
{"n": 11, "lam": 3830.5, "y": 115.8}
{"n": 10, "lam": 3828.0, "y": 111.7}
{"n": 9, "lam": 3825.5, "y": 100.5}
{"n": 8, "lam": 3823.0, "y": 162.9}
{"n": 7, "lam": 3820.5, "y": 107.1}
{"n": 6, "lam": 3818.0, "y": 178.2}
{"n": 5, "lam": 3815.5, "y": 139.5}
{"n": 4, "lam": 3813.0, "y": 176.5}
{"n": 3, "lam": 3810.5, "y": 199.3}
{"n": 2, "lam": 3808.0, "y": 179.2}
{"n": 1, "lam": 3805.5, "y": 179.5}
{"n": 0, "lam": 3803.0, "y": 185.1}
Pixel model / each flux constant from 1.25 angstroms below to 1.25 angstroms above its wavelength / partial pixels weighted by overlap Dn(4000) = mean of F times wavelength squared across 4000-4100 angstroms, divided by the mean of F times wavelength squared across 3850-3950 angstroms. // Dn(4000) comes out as 1.54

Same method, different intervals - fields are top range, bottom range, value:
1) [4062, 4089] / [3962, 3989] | 1.64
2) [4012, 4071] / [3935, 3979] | 1.78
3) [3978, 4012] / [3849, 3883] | 1.26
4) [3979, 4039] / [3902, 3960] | 1.57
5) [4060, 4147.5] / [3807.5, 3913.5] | 1.57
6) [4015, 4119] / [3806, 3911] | 1.54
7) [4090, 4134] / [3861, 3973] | 1.70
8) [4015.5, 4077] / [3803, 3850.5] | 1.65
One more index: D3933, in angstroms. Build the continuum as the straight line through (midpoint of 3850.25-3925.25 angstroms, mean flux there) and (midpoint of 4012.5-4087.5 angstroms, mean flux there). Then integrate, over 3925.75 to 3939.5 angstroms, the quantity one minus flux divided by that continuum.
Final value 8.0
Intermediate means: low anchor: 166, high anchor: 214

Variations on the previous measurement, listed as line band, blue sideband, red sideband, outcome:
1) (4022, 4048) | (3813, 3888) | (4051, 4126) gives -1.5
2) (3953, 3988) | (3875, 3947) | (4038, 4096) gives 6.4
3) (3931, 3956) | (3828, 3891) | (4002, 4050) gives 8.2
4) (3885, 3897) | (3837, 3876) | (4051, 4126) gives 1.7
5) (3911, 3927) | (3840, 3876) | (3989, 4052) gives 2.1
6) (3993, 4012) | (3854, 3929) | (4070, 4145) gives -1.6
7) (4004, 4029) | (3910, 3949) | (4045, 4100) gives -4.8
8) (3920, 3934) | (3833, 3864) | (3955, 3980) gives 2.7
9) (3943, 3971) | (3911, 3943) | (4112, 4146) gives 0.7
